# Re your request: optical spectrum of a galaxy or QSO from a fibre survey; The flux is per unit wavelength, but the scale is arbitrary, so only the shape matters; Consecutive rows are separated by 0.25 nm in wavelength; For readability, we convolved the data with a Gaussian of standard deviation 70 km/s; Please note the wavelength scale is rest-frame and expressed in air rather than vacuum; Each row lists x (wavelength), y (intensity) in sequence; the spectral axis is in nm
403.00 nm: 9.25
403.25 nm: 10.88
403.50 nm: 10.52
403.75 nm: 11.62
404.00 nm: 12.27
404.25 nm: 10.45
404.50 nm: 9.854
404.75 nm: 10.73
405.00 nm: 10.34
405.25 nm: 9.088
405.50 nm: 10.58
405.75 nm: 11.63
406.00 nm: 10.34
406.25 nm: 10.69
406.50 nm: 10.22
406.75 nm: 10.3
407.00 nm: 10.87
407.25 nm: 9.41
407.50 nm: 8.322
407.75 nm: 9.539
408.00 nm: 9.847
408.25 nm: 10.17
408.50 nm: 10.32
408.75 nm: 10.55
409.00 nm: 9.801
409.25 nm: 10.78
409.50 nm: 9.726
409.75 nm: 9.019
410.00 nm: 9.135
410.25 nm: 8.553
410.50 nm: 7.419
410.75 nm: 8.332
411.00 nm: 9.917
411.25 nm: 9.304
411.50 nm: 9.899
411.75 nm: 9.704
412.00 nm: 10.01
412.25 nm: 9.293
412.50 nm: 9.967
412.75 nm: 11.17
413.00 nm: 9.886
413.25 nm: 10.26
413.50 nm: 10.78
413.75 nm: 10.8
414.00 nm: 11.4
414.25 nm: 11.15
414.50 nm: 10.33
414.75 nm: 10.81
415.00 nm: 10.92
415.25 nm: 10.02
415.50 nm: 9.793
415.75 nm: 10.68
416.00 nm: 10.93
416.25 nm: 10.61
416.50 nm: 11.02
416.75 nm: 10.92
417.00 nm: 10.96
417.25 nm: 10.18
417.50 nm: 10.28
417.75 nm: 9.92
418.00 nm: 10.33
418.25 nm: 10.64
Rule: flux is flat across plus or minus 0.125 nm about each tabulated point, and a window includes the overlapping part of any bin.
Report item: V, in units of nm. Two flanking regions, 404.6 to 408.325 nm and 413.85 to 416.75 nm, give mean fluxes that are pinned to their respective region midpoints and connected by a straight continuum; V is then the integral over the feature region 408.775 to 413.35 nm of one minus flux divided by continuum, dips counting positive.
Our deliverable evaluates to 0.37 nm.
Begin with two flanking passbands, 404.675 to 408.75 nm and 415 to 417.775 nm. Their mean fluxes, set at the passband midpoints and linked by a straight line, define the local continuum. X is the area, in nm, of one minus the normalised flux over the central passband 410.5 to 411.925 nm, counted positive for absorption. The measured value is 0.15 nm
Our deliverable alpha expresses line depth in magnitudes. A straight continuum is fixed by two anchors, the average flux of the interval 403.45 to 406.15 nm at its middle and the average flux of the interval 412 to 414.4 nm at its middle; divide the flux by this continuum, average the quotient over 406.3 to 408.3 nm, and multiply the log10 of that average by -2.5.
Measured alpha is 0.082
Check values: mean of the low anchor 10.7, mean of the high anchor 10.5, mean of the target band 9.85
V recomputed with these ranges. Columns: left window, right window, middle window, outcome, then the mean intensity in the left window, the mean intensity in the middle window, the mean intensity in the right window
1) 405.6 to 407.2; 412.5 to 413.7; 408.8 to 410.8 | 0.26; 10.6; 9.18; 10.5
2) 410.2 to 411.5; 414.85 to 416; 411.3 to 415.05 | -0.29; 8.83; 10.4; 10.4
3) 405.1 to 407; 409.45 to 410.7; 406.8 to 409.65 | -0.14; 10.4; 9.94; 8.69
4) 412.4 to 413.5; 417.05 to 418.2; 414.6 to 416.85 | -0.07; 10.4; 10.6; 10.3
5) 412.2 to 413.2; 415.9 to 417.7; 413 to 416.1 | -0.07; 10.2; 10.6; 10.7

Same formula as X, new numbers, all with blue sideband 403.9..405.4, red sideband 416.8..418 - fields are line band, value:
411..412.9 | 0.089 nm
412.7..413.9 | -0.020 nm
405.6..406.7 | -0.028 nm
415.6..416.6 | -0.039 nm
